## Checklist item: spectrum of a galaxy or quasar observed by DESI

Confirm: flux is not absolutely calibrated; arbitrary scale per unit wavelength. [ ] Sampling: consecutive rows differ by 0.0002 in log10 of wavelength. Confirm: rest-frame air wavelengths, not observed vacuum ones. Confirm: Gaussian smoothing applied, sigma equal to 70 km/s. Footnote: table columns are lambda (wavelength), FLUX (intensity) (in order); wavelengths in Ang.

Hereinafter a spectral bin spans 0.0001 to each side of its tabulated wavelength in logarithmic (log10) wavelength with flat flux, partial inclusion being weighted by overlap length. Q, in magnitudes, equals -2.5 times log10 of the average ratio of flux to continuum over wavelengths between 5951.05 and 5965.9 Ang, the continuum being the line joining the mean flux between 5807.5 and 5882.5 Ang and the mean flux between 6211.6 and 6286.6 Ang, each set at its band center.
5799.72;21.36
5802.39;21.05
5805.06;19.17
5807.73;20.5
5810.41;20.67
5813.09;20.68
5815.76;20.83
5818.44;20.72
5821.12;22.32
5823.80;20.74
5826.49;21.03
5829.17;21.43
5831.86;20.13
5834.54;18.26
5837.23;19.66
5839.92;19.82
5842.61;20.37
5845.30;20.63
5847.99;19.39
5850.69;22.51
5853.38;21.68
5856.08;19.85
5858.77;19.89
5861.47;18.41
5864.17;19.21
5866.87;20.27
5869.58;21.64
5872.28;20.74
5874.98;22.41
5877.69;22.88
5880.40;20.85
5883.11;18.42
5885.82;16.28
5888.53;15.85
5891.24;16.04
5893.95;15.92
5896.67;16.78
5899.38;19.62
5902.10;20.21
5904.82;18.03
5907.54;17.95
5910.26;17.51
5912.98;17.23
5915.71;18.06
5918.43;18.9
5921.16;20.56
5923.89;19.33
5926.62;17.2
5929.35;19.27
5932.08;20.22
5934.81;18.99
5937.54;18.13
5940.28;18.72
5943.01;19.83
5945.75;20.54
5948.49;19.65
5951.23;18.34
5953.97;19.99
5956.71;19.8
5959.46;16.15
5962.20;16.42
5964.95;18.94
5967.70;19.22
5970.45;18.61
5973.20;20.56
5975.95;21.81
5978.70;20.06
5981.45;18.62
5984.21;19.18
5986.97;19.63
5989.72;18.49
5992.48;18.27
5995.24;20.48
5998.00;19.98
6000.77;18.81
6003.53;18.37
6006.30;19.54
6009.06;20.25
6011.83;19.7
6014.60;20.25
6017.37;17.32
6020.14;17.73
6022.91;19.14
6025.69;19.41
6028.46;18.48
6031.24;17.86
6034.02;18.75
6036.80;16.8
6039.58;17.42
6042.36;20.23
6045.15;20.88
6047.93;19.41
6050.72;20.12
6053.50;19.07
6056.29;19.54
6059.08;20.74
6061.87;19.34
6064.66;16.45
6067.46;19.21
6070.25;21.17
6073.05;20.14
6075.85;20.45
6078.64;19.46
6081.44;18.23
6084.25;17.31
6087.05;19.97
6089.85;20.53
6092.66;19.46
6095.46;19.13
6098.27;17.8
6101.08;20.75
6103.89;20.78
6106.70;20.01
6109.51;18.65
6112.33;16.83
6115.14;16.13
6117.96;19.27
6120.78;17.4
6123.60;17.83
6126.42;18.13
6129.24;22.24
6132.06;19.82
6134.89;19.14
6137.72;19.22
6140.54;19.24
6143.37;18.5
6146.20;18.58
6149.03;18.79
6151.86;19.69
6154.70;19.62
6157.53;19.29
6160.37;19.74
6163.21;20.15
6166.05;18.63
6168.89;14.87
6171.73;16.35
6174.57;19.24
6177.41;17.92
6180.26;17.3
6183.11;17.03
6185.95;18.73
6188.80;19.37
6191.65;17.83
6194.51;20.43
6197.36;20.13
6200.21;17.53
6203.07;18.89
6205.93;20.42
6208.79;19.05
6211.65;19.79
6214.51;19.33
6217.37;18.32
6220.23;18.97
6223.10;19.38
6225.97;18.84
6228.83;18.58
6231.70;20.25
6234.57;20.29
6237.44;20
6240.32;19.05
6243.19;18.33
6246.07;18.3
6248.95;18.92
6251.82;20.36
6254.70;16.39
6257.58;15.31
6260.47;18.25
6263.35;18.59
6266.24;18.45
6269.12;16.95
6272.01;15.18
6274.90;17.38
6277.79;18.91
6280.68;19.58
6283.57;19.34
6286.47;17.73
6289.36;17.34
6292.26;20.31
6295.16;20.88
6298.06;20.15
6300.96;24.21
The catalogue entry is 0.10 mag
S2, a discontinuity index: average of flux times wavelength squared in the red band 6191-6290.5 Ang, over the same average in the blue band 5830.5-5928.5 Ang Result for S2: 1.1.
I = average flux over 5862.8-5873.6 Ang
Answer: 20.5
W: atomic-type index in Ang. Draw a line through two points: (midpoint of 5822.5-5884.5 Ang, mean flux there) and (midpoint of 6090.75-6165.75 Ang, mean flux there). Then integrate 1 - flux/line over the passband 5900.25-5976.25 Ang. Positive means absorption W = 4.25 Ang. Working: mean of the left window 20.4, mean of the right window 19.1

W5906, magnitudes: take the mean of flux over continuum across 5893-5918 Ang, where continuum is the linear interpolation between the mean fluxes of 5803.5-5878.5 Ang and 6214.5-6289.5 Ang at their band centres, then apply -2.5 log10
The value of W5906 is 0.13 mag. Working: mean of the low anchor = 20.6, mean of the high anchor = 18.5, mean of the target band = 18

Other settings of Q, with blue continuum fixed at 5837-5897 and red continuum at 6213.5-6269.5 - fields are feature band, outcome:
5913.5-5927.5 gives 0.04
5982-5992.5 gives 0.02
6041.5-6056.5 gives -0.04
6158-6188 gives 0.05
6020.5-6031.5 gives 0.03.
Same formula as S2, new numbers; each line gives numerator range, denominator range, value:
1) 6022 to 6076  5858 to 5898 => 1.07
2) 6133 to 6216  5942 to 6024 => 1.04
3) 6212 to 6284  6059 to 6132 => 1.02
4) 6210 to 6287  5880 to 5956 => 1.12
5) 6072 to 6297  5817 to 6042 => 1.06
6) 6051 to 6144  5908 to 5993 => 1.06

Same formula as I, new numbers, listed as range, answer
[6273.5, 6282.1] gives 18.6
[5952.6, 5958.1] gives 19.9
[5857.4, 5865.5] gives 19.2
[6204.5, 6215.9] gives 19.6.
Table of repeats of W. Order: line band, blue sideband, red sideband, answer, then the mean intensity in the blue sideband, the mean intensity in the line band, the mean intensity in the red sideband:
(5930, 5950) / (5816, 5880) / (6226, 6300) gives 0.7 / 20.6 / 19.4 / 18.6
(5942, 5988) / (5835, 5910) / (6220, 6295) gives -0.1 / 19.4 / 19.2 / 18.5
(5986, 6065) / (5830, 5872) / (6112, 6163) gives 1.3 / 20.1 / 19.1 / 18.9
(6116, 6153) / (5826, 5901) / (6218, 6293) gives -0.4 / 19.6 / 19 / 18.5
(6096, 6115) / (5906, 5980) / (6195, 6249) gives 0.2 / 19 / 18.9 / 19.2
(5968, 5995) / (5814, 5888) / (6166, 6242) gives 0.3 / 20.3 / 19.5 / 18.8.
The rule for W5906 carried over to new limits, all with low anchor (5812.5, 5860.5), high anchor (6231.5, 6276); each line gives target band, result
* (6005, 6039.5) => 0.044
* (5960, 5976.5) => 0.046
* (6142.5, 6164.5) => -0.031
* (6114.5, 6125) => 0.070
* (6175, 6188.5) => 0.036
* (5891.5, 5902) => 0.148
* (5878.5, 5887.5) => 0.089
